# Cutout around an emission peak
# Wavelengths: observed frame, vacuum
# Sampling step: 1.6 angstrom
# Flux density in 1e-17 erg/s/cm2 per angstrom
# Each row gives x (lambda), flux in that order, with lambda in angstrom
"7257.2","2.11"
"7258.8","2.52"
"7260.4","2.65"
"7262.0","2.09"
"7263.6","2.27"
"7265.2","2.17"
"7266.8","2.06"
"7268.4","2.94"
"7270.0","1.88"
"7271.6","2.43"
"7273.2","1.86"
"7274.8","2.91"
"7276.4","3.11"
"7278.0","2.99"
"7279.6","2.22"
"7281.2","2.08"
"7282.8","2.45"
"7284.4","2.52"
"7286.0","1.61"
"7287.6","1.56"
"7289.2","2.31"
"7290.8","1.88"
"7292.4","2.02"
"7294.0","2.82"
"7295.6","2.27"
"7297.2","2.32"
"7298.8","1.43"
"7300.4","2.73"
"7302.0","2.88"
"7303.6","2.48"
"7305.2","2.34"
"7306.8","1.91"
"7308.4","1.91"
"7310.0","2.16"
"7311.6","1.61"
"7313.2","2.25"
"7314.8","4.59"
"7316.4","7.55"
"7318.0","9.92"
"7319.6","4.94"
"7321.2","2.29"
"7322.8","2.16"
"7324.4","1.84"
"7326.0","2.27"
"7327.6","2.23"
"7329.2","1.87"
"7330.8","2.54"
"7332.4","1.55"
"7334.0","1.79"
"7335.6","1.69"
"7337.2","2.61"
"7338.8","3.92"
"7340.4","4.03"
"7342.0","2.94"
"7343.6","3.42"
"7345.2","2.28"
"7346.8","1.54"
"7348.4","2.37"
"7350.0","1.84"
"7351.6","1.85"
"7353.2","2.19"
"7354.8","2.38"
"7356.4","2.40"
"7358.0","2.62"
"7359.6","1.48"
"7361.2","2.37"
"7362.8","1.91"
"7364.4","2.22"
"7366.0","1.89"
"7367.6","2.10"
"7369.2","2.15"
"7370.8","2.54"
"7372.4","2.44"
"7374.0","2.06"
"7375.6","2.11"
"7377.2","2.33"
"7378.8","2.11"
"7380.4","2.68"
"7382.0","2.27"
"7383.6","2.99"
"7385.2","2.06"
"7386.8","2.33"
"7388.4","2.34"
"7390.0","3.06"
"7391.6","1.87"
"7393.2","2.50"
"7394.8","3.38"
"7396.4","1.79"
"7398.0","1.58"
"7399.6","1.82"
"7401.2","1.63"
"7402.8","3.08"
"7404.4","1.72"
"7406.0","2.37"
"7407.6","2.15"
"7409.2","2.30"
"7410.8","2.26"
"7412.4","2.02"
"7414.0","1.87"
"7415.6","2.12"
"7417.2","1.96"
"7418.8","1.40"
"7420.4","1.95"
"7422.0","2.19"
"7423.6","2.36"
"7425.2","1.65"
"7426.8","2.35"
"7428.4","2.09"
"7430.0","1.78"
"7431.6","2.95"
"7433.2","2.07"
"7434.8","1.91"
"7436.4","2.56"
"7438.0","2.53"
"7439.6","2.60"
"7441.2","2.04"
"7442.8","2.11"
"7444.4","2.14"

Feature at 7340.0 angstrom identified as [N II]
